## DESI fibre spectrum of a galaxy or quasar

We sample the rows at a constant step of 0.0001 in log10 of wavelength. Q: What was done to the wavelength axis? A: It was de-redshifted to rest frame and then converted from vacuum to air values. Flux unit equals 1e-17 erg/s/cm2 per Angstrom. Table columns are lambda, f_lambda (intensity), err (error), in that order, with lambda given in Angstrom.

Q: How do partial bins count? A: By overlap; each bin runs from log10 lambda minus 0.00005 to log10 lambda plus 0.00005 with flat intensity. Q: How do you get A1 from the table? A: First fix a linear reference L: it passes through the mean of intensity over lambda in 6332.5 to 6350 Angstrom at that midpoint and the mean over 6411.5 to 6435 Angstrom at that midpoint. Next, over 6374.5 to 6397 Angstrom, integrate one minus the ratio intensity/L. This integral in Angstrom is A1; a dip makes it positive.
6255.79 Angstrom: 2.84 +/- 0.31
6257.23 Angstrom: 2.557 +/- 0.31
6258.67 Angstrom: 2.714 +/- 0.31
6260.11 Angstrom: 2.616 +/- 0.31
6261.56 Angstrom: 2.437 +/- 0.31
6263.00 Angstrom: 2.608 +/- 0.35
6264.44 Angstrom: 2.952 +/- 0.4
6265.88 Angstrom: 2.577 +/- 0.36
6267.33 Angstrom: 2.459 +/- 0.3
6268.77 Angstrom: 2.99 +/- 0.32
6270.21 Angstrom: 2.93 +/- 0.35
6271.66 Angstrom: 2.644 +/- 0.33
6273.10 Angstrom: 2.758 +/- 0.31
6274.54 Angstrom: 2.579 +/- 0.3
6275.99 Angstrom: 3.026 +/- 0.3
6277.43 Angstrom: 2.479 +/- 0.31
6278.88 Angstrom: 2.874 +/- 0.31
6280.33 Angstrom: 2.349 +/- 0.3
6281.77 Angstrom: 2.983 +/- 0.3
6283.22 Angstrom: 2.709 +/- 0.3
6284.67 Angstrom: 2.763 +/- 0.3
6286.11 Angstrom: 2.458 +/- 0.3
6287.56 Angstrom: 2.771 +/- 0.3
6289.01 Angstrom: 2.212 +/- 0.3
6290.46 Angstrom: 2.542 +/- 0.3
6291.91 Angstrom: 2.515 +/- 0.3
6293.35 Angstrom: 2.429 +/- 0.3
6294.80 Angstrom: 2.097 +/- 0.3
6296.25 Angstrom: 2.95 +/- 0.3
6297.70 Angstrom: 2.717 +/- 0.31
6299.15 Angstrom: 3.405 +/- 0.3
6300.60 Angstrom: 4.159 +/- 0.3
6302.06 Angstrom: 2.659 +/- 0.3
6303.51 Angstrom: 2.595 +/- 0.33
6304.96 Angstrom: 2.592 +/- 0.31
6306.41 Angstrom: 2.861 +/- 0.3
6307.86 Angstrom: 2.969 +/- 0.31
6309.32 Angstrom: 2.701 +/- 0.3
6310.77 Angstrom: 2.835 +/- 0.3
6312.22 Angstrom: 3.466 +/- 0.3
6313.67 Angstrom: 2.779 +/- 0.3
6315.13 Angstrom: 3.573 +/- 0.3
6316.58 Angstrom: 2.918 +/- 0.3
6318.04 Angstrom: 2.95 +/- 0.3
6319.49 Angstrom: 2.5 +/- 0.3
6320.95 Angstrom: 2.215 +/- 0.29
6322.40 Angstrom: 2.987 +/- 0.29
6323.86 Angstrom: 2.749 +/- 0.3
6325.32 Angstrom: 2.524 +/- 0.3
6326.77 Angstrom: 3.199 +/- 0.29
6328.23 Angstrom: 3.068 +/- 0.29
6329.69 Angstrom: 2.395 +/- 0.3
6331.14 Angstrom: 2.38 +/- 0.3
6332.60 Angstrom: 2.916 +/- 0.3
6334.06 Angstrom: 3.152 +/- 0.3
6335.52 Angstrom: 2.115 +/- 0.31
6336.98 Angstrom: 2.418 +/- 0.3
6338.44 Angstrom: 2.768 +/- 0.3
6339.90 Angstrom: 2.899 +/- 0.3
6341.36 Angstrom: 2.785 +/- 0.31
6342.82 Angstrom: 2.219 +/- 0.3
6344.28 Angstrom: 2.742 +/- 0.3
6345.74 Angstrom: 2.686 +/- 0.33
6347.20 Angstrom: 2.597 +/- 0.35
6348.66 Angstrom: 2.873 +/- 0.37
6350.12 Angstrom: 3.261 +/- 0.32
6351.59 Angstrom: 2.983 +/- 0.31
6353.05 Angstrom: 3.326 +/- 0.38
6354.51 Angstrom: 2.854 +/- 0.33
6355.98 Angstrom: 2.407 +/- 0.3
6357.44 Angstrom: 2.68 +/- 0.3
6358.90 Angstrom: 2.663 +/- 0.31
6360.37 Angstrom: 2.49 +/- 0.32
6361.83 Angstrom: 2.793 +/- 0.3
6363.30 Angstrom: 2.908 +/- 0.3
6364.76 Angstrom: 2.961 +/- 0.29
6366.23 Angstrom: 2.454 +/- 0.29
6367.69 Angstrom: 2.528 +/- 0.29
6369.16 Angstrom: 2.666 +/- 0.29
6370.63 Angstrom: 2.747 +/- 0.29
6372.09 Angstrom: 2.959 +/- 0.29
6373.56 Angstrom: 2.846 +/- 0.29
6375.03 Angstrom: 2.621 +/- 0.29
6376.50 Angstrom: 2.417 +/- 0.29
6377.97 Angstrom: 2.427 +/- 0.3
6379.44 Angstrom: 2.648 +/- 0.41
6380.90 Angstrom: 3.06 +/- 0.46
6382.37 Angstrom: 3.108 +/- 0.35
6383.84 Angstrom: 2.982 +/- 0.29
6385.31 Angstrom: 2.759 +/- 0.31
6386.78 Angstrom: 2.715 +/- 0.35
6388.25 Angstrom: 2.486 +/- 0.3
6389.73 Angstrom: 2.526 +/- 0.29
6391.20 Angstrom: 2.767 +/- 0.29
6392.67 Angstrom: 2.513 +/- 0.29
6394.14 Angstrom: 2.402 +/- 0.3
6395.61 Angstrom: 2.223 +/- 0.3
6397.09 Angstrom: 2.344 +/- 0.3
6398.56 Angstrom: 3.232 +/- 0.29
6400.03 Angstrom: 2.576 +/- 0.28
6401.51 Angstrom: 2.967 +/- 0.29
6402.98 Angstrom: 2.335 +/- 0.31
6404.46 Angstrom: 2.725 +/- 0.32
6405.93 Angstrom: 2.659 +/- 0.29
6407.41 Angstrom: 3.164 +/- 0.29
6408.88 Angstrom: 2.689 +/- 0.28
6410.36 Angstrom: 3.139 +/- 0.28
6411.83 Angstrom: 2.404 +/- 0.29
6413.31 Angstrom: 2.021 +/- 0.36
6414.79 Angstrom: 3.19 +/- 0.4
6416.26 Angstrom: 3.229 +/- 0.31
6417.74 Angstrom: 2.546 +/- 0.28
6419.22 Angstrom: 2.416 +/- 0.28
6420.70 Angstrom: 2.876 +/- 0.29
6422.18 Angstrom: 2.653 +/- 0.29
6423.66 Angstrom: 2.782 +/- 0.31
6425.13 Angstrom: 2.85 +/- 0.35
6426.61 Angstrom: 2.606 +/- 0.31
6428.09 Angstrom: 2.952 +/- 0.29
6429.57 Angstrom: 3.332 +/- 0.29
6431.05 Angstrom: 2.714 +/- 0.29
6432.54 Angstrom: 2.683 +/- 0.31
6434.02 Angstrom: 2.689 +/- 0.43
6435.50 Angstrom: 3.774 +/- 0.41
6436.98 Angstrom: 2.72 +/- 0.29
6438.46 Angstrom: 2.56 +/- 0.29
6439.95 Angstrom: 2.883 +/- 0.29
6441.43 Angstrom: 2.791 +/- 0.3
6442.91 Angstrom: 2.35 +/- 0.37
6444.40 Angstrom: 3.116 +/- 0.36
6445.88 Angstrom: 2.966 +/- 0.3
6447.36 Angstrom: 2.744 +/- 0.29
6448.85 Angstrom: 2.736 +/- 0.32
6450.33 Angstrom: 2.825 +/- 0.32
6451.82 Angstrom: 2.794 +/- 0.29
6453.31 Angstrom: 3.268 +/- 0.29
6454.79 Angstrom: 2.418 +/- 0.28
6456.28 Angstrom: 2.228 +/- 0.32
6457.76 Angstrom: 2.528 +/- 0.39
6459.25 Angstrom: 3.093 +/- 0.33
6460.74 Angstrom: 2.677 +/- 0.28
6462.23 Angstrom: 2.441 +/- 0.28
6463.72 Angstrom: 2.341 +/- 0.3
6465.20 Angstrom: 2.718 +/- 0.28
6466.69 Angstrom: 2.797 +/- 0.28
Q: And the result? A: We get 0.8 Angstrom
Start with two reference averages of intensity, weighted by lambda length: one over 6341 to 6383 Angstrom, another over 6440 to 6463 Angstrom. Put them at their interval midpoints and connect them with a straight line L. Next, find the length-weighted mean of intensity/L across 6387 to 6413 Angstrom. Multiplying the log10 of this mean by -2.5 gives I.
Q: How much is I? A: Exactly 0.04 mag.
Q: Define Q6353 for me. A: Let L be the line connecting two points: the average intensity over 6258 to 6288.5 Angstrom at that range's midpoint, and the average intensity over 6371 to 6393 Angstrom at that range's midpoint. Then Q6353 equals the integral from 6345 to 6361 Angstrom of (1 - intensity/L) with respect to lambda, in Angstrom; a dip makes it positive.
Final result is -0.5 Angstrom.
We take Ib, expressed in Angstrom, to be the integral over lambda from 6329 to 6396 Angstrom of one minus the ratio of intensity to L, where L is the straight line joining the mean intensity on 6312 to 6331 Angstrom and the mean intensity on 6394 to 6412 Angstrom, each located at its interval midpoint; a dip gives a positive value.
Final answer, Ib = 1.7 Angstrom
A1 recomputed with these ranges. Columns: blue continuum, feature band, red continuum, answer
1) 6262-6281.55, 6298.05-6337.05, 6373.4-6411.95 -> -2.21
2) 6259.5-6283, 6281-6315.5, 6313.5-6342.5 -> -1.08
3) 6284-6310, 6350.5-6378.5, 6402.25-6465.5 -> 0.20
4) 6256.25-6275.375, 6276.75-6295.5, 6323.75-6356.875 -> 1.03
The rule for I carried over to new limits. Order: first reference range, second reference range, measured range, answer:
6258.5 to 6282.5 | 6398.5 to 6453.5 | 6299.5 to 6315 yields -0.101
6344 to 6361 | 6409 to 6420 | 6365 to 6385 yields 0.012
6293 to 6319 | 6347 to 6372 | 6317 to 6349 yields 0.066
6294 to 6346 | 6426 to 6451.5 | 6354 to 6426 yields 0.051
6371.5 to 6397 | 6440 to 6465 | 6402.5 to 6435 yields -0.032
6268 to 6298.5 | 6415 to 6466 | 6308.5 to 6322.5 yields -0.080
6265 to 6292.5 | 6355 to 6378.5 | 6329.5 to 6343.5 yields 0.021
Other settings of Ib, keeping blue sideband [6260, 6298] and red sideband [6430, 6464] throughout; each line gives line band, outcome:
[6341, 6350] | 0.0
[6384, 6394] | 0.3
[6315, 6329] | -0.8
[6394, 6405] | 0.5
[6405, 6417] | -0.3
